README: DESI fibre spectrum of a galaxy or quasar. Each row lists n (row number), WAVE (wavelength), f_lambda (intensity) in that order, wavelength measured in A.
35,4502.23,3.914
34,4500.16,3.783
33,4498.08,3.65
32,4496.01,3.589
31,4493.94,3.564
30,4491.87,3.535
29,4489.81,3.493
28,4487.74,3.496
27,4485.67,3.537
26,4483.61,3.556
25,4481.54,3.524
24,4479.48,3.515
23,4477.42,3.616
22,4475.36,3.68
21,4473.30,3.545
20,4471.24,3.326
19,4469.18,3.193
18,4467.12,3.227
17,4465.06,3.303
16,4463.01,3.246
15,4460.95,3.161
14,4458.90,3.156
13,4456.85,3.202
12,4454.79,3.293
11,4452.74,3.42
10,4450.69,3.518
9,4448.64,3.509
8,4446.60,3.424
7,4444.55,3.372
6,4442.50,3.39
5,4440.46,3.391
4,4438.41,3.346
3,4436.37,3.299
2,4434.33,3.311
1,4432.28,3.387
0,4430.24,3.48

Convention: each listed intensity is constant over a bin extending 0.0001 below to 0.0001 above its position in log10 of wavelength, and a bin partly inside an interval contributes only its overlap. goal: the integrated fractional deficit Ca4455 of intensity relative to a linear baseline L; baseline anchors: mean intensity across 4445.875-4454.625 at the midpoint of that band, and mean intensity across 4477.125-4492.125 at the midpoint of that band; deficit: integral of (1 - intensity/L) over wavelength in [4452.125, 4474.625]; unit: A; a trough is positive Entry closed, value 1.3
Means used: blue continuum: 3.46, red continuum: 3.53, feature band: 3.28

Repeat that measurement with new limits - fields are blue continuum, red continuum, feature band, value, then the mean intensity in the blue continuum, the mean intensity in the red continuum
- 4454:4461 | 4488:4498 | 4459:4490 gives -0.4 A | 3.21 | 3.55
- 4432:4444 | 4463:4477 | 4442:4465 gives 0.2 A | 3.35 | 3.38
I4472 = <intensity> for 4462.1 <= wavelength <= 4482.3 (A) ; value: 3.42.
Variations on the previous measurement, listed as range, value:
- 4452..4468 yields 3.25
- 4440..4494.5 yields 3.41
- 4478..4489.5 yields 3.53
